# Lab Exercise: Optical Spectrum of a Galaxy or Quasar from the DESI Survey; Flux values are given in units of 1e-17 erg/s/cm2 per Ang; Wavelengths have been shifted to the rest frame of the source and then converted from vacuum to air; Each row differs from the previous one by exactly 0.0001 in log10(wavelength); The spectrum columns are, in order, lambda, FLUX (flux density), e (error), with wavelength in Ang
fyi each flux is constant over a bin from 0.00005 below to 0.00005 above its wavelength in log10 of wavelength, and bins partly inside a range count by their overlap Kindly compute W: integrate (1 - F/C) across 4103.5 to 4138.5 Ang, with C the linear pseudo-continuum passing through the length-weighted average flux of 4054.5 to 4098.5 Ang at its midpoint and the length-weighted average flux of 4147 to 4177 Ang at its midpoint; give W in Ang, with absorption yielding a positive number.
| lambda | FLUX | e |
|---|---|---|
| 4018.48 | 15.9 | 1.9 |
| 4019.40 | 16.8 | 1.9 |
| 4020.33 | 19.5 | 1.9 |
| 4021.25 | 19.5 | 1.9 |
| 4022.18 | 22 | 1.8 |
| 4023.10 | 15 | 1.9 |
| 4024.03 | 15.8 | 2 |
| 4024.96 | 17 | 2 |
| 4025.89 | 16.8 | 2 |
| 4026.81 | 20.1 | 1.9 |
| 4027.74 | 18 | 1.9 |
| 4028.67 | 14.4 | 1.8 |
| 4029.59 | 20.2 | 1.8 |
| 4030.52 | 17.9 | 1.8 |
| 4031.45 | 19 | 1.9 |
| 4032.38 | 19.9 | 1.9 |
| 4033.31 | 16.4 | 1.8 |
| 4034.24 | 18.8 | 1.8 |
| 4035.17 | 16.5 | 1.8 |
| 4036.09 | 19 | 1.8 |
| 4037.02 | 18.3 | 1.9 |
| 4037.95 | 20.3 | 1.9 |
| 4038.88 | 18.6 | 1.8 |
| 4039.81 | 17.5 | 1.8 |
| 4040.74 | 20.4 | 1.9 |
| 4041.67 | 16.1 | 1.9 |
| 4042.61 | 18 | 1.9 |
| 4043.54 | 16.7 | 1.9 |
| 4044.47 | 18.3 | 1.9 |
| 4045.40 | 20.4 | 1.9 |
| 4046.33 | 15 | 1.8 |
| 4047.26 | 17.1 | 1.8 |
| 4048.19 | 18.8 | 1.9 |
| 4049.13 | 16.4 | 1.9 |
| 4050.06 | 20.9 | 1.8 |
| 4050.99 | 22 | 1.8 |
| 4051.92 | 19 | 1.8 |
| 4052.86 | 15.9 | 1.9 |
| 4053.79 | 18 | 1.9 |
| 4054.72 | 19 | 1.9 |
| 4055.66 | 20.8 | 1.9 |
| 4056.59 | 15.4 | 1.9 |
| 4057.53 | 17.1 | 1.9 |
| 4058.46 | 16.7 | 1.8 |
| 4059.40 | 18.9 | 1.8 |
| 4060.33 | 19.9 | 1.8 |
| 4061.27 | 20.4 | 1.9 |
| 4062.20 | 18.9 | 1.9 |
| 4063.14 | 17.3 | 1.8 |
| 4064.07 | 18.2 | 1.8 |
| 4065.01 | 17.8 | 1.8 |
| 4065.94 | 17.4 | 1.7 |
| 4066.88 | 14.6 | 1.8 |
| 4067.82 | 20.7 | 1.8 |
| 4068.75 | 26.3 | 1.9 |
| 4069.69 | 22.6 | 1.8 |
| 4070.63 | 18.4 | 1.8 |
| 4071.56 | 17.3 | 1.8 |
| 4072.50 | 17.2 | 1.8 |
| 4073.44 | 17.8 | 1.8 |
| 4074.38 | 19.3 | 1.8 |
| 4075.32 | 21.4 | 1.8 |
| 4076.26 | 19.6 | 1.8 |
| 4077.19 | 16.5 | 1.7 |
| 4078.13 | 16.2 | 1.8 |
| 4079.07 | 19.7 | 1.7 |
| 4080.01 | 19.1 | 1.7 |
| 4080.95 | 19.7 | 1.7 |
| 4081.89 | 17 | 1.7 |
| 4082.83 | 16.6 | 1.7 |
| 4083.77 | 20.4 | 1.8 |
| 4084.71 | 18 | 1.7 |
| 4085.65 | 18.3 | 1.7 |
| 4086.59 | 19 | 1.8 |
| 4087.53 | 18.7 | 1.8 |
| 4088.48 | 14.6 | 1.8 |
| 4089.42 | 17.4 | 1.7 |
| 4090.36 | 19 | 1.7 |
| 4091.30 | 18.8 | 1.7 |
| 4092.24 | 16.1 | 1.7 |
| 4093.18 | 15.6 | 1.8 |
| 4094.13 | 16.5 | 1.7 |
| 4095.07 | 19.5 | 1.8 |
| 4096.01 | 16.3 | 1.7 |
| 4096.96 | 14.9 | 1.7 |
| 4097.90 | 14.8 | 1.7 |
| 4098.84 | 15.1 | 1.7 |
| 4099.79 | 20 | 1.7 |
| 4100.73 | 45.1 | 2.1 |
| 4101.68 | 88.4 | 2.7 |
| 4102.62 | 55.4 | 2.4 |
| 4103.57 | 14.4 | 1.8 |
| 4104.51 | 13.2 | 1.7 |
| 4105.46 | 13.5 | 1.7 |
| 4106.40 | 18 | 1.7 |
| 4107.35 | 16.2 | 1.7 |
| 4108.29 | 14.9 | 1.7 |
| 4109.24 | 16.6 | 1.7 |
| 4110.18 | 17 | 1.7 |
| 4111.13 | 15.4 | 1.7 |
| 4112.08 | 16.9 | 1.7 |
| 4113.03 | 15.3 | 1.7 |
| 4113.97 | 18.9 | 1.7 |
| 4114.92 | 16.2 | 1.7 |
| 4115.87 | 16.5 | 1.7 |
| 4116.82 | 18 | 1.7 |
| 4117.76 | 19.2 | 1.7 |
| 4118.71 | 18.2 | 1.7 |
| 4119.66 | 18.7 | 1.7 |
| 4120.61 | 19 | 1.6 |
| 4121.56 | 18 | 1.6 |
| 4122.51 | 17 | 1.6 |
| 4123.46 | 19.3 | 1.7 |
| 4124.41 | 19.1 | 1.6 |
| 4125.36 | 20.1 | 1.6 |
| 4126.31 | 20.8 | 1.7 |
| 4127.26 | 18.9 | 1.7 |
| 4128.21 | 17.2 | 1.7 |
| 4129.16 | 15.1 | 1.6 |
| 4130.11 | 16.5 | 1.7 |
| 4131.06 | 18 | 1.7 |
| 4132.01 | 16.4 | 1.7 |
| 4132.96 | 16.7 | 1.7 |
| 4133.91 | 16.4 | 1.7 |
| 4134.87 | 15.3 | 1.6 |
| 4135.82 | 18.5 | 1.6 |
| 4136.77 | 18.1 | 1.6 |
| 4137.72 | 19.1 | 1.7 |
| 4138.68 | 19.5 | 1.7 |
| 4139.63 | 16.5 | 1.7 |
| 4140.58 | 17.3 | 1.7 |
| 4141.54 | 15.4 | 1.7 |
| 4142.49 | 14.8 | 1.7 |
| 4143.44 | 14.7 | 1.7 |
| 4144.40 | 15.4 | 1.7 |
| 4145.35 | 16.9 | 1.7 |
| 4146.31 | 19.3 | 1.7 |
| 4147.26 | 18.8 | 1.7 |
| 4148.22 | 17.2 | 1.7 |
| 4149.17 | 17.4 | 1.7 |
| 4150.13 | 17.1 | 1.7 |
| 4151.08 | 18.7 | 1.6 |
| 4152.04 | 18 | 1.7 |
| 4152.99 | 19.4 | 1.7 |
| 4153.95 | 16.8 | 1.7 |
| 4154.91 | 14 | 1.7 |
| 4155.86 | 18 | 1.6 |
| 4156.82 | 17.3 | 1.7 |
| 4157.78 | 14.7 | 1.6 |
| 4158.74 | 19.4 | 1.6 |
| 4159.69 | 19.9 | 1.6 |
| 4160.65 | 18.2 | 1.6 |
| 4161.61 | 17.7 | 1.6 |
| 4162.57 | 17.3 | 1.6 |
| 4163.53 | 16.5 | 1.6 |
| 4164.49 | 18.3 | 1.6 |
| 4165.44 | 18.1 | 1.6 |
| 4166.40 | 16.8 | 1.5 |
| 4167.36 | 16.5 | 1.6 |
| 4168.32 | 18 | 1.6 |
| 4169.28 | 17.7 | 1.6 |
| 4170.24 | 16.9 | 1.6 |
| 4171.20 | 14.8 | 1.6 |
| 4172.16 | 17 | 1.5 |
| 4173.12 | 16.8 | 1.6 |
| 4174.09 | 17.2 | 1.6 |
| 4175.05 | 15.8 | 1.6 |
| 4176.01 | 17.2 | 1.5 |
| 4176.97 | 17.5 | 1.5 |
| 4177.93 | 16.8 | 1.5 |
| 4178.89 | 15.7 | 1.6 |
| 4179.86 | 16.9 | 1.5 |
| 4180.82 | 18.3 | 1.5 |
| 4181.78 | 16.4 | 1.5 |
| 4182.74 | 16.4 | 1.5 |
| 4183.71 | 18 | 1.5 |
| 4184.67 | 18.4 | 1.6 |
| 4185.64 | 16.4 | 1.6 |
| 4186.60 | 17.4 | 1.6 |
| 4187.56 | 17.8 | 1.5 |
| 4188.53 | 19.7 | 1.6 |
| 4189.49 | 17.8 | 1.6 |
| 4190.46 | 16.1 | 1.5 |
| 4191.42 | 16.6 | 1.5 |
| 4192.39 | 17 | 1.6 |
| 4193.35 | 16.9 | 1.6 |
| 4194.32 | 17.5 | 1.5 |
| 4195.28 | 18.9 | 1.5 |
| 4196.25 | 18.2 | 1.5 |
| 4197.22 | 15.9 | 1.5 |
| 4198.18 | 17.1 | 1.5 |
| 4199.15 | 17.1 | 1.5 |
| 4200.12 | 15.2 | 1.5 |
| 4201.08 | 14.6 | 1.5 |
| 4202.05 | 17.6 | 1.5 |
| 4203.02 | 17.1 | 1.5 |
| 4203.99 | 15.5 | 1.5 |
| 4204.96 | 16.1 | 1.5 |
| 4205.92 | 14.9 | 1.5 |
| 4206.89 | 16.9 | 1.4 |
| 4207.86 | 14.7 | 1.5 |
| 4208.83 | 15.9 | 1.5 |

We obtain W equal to 0.9 Ang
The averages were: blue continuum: 18.2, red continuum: 17.3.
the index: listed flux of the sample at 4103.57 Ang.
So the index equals 14.4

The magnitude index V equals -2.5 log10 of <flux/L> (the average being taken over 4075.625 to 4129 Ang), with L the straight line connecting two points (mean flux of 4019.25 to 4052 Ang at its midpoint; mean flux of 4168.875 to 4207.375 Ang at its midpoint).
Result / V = -0.13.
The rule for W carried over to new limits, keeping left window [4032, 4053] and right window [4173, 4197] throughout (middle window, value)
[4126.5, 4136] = 0.4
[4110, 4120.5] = 0.2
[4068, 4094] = -0.7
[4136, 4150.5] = 0.3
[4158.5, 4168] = -0.2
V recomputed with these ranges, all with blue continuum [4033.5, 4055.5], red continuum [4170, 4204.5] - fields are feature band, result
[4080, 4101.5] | -0.10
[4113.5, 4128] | -0.05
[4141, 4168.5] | 0.00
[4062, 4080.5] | -0.04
